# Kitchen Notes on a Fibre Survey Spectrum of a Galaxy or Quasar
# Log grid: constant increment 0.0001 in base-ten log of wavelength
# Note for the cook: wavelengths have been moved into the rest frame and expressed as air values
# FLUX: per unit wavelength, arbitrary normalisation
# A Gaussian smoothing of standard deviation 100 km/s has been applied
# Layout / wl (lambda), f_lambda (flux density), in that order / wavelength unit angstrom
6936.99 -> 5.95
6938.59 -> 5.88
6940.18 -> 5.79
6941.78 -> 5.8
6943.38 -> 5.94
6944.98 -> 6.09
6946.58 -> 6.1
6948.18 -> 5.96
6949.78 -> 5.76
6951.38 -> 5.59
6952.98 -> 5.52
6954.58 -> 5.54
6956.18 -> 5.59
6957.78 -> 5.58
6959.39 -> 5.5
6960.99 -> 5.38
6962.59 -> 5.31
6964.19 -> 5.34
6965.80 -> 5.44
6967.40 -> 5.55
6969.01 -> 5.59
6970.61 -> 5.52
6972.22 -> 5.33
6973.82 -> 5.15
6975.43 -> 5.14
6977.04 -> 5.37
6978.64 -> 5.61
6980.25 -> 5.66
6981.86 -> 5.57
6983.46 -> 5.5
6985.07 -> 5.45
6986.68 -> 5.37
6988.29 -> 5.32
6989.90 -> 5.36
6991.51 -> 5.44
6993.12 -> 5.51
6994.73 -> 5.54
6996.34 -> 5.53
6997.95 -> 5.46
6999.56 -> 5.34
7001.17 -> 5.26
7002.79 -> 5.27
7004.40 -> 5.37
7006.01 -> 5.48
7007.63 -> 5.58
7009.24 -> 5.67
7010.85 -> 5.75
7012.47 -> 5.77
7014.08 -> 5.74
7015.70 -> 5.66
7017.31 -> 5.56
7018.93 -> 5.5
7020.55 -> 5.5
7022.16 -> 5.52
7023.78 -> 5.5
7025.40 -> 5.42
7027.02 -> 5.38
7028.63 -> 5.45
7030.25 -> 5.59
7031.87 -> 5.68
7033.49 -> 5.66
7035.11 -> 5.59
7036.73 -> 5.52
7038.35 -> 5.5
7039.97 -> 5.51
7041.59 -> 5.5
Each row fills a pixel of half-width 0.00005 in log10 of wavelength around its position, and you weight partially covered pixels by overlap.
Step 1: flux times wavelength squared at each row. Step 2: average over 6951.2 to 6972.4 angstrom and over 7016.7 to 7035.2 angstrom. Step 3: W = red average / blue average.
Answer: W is 1.0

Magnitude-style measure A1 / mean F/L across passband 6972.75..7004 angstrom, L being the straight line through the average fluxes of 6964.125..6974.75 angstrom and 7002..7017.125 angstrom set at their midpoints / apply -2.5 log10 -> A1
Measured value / 0.02 mag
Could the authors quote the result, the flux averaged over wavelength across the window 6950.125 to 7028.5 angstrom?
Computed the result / 5.48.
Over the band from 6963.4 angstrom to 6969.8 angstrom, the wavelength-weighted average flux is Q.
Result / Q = 5.47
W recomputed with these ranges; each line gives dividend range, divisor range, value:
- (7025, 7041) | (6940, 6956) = 0.98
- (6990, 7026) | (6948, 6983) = 1.02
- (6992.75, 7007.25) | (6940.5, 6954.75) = 0.94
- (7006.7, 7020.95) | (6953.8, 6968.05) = 1.05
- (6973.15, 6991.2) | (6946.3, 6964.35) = 0.97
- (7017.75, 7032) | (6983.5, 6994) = 1.03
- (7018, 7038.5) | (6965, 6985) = 1.03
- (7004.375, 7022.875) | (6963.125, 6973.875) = 1.04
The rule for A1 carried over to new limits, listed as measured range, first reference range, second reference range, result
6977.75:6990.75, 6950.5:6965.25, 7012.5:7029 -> 0.01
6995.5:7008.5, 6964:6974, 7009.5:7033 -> 0.02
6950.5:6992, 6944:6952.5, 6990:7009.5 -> 0.05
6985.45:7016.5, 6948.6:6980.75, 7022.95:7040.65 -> 0.00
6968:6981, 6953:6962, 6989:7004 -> 0.01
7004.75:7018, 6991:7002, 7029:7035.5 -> -0.03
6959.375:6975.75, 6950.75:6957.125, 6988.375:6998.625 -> 0.03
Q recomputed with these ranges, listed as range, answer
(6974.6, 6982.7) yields 5.47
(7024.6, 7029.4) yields 5.42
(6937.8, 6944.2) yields 5.86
